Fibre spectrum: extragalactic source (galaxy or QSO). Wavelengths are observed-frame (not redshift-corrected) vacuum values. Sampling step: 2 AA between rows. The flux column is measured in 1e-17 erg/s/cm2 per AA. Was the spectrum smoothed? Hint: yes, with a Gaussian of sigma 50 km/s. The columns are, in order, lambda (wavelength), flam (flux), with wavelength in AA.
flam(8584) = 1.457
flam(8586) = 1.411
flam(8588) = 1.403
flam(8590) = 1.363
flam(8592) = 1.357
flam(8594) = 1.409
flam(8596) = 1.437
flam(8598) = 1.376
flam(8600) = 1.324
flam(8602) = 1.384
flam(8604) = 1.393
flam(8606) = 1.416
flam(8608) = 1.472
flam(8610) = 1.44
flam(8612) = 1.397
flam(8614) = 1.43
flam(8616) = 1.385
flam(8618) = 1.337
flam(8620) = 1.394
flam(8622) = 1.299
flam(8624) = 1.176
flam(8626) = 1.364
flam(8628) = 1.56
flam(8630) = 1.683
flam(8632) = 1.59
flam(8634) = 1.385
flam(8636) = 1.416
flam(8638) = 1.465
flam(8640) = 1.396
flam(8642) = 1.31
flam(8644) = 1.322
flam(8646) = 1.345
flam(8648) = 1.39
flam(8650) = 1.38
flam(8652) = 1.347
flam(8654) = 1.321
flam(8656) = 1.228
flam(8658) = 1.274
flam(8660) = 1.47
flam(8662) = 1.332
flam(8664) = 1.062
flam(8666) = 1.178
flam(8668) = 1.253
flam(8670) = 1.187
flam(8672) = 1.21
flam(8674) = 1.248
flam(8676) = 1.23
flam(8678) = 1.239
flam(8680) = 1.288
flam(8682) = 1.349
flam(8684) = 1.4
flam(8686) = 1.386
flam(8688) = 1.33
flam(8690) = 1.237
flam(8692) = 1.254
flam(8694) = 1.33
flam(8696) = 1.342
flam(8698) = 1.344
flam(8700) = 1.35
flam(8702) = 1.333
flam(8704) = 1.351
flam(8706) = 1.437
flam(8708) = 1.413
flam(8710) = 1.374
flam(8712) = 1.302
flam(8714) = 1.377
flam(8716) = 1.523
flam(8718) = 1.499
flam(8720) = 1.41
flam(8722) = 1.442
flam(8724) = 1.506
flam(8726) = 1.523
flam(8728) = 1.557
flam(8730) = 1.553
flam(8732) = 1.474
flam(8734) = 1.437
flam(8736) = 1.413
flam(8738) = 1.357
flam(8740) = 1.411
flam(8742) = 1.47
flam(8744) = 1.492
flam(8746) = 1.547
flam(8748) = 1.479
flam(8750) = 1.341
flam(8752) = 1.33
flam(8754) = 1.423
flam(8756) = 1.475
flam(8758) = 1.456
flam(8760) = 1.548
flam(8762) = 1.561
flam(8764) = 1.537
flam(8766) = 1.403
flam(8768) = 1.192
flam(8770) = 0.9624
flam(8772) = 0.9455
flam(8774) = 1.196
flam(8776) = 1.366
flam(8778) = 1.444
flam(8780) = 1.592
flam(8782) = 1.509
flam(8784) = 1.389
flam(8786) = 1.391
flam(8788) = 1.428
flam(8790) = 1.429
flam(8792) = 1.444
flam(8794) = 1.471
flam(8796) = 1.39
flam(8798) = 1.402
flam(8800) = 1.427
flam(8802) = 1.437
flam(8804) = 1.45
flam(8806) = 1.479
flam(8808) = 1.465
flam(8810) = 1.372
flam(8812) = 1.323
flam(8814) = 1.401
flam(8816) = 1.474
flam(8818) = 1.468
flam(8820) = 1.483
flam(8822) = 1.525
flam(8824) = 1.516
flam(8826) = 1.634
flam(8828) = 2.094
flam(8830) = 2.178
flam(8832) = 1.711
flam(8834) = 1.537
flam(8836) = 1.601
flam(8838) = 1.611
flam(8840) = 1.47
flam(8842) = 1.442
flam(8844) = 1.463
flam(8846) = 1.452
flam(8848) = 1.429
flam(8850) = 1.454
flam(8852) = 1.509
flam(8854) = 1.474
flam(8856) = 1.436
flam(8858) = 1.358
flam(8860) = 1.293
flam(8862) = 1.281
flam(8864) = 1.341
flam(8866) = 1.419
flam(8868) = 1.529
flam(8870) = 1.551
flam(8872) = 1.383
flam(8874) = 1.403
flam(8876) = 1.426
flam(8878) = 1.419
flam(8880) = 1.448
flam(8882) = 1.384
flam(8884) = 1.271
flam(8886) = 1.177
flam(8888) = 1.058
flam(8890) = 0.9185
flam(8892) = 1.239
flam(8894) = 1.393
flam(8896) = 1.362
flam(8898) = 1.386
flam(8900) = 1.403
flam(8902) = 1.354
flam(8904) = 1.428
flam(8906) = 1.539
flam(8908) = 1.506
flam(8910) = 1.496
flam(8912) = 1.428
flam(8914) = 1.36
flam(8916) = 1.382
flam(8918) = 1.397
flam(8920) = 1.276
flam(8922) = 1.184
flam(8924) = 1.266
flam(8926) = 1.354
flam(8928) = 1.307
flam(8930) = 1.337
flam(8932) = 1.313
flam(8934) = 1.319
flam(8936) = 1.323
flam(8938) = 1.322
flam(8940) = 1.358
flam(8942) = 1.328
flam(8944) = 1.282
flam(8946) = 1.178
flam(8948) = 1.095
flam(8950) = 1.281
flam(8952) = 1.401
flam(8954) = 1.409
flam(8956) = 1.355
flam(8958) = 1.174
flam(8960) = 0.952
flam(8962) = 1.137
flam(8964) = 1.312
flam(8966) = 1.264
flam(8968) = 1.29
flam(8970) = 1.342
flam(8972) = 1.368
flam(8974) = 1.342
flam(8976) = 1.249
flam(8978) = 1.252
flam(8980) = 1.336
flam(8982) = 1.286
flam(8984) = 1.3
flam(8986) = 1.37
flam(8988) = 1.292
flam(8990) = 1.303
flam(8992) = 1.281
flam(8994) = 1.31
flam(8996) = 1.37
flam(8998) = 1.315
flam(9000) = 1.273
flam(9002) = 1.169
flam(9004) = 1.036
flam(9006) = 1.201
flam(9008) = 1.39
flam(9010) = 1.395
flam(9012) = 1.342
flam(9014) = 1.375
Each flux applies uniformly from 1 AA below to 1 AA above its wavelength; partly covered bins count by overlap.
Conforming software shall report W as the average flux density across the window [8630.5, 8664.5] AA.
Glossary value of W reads 1.36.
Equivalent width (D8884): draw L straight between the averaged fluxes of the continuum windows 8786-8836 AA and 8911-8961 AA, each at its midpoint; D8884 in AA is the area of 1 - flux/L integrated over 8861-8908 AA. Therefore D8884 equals 1.1 AA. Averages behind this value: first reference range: 1.52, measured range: 1.36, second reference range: 1.3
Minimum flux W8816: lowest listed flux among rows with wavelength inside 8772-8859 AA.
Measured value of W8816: 0.9455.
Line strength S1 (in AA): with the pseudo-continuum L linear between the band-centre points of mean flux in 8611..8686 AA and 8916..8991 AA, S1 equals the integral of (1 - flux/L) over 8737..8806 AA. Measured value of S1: -4.3 AA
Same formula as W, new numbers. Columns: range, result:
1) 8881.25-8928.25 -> 1.33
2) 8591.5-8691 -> 1.35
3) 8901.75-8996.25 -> 1.31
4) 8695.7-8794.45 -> 1.41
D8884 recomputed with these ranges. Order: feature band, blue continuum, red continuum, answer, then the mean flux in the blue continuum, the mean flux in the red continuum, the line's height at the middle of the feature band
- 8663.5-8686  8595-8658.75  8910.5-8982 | 2.0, 1.39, 1.29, 1.37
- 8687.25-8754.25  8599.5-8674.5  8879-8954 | -3.2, 1.36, 1.32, 1.35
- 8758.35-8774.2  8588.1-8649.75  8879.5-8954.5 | 0.7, 1.4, 1.32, 1.36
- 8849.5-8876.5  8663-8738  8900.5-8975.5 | -1.8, 1.36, 1.32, 1.33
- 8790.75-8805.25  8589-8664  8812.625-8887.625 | 0.3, 1.38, 1.48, 1.46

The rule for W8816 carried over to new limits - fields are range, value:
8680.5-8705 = 1.237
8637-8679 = 1.062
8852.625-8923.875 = 0.9185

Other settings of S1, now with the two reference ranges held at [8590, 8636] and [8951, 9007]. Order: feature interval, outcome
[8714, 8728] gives -1.1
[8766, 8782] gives 1.0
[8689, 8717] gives 0.4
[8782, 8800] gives -1.1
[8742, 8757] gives -0.9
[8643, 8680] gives 3.0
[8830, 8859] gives -4.3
